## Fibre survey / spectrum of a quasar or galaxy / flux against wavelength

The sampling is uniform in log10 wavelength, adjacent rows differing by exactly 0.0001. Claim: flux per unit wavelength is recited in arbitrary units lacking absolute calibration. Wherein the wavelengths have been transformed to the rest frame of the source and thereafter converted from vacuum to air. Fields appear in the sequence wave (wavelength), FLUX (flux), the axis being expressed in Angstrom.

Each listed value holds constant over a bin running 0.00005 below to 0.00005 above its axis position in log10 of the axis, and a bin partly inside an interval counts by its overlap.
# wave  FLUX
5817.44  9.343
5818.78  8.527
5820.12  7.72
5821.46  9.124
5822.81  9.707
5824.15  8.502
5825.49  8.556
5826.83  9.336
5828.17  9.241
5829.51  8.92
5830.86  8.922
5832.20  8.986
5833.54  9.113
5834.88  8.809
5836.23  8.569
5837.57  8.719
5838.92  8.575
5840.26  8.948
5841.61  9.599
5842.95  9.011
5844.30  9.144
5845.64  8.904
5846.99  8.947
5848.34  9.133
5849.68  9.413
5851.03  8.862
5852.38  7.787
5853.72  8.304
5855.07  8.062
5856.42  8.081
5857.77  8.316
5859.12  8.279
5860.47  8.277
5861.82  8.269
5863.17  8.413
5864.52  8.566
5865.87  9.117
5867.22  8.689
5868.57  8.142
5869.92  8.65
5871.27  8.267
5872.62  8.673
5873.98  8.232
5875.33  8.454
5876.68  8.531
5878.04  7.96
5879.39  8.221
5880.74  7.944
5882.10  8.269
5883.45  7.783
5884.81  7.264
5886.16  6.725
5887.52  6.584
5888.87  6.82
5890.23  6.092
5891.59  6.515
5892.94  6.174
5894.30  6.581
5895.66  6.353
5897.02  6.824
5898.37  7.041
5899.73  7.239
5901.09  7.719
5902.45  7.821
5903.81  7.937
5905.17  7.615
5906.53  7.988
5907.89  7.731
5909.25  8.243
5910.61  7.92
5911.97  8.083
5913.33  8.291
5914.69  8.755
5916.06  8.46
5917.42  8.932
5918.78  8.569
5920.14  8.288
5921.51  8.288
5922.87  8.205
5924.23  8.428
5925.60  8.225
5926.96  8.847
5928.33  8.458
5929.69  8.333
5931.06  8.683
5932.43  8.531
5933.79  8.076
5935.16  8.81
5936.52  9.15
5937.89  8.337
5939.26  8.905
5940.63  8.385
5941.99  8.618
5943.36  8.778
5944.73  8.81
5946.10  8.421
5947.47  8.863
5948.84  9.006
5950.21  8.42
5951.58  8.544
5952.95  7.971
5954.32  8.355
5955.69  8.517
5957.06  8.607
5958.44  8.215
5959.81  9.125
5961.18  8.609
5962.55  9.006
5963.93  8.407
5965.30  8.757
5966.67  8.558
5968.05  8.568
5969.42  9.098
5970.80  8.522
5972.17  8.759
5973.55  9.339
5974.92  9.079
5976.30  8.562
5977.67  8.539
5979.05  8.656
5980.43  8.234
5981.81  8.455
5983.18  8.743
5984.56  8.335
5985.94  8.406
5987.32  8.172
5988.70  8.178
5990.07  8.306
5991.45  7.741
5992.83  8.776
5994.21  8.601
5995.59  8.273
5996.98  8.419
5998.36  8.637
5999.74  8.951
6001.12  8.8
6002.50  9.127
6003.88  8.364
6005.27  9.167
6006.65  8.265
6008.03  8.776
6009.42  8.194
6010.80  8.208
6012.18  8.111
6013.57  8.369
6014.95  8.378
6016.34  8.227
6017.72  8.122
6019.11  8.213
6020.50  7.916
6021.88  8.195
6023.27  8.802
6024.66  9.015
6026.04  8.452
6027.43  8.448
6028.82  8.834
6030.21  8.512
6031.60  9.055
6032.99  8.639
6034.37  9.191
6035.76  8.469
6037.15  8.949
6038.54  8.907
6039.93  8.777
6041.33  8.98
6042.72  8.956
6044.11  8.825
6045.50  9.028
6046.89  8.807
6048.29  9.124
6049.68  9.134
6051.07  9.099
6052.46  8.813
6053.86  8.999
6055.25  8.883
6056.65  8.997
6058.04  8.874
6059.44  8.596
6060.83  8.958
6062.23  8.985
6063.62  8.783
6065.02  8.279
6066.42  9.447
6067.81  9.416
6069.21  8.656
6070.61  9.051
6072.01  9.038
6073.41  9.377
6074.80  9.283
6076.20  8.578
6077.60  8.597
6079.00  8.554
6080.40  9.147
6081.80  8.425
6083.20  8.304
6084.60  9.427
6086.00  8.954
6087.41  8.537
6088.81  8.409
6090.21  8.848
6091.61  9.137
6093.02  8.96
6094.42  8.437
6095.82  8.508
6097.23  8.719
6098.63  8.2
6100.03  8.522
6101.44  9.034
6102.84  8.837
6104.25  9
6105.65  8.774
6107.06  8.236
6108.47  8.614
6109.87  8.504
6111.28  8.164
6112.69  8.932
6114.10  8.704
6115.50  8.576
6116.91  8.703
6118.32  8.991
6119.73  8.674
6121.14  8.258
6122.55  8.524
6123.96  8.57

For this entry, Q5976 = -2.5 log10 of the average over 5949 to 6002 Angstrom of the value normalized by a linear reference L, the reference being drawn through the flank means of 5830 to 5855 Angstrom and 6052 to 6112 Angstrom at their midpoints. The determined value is 0.03 mag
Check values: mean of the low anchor 8.86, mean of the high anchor 8.79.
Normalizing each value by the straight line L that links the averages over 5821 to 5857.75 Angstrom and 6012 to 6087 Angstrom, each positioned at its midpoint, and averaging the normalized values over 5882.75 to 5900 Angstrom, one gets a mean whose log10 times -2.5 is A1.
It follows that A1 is 0.29 mag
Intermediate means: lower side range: 8.85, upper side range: 8.78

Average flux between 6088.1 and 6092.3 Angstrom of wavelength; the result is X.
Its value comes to 8.81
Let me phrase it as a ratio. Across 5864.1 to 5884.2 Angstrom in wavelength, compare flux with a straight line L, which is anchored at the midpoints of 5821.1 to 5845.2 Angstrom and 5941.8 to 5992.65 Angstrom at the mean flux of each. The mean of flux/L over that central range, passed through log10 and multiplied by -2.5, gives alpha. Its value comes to 0.06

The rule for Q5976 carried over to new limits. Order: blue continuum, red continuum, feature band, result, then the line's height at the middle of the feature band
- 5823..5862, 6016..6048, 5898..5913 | 0.125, 8.73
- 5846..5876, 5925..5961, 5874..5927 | 0.108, 8.54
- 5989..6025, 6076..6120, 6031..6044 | -0.043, 8.53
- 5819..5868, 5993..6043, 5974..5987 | 0.008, 8.62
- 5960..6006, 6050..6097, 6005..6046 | 0.017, 8.73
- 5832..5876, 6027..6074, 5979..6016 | 0.047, 8.84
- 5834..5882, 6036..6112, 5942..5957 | 0.013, 8.67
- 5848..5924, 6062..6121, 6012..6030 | 0.011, 8.49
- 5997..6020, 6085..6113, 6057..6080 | -0.038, 8.61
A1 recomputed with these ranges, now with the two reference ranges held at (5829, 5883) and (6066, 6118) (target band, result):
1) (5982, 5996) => 0.042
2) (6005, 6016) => 0.039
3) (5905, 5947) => 0.027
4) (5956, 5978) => -0.007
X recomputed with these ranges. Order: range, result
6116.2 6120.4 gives 8.78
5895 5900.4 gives 6.87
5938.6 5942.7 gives 8.64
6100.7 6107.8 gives 8.77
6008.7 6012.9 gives 8.17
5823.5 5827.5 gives 8.81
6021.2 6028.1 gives 8.58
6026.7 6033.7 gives 8.7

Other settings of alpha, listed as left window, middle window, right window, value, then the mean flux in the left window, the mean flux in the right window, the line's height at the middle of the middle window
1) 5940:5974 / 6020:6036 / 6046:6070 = 0.025 mag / 8.65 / 8.93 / 8.85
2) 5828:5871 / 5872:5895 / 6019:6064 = 0.170 mag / 8.7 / 8.8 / 8.72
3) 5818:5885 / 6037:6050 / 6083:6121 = -0.033 mag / 8.61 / 8.69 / 8.67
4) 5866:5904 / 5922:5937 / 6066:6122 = -0.092 mag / 7.57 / 8.76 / 7.82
